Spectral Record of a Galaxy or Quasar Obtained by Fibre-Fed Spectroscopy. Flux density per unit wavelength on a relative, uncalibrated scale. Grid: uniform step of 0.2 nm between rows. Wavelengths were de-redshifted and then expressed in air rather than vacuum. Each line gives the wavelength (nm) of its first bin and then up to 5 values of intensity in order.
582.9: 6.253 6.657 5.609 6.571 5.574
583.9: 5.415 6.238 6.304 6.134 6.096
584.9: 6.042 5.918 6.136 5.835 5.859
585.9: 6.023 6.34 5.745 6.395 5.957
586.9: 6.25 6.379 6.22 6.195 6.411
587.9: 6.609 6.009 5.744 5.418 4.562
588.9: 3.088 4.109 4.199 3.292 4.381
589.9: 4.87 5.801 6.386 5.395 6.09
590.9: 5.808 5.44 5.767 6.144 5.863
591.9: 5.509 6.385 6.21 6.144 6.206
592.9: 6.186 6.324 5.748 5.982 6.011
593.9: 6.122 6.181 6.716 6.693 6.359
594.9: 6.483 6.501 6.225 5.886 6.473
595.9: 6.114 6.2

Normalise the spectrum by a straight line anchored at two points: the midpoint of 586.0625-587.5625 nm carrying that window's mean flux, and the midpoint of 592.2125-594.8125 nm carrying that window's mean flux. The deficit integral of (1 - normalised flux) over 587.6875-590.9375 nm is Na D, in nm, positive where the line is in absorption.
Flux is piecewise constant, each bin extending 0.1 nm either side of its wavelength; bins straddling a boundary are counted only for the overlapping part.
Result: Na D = 0.55 nm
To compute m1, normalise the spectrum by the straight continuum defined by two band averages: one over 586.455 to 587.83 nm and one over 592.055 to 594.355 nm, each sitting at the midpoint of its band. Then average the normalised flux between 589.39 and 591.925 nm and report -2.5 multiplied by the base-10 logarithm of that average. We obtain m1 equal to 0.144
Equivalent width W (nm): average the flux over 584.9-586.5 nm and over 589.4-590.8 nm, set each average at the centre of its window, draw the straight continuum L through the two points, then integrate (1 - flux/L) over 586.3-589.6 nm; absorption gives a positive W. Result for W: 0.10 nm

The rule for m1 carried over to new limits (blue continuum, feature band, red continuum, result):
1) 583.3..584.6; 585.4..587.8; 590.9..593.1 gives -0.02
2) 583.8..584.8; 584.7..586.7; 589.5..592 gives -0.02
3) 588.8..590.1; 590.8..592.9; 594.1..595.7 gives -0.16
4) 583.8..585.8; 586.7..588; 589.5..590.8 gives -0.12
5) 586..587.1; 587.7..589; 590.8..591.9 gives 0.13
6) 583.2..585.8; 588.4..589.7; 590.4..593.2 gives 0.40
